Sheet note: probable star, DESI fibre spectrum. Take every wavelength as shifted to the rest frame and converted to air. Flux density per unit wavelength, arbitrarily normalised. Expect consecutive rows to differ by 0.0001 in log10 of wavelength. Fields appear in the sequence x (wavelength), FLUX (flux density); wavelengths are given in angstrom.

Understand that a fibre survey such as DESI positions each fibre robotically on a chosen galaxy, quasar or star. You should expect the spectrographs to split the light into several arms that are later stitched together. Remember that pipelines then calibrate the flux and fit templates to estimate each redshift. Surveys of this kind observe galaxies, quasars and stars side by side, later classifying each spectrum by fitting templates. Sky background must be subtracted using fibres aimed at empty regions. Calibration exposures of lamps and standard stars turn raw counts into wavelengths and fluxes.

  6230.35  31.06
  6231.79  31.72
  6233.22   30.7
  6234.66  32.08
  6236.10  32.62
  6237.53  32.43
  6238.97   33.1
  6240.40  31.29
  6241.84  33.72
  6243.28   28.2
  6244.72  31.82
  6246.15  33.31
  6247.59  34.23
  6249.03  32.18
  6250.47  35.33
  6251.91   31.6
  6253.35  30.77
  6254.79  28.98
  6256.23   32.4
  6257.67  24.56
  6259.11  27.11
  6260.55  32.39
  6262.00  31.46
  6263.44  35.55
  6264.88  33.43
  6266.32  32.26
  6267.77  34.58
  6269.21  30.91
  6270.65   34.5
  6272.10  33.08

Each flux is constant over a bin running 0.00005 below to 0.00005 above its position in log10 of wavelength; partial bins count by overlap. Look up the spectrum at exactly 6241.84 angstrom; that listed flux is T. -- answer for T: 33.72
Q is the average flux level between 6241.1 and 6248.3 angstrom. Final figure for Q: 32.2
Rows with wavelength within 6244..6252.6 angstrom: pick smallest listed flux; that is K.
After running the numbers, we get 31.6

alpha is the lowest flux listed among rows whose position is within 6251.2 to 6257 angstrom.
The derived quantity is 28.98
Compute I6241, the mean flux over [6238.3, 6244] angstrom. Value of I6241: 31.6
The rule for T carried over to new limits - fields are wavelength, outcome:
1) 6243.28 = 28.2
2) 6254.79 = 28.98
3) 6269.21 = 30.91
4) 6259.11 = 27.11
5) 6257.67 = 24.56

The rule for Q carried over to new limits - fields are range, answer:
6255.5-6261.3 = 29.1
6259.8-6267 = 33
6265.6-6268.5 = 33.4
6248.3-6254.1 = 32.4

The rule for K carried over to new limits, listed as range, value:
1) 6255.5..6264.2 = 24.56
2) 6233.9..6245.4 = 28.2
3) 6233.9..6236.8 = 32.08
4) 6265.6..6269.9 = 30.91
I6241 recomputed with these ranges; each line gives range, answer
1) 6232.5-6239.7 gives 32.2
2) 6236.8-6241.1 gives 32.3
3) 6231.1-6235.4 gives 31.5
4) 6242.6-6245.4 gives 30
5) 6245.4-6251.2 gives 33.8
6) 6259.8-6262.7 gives 31.8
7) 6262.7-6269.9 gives 33.4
